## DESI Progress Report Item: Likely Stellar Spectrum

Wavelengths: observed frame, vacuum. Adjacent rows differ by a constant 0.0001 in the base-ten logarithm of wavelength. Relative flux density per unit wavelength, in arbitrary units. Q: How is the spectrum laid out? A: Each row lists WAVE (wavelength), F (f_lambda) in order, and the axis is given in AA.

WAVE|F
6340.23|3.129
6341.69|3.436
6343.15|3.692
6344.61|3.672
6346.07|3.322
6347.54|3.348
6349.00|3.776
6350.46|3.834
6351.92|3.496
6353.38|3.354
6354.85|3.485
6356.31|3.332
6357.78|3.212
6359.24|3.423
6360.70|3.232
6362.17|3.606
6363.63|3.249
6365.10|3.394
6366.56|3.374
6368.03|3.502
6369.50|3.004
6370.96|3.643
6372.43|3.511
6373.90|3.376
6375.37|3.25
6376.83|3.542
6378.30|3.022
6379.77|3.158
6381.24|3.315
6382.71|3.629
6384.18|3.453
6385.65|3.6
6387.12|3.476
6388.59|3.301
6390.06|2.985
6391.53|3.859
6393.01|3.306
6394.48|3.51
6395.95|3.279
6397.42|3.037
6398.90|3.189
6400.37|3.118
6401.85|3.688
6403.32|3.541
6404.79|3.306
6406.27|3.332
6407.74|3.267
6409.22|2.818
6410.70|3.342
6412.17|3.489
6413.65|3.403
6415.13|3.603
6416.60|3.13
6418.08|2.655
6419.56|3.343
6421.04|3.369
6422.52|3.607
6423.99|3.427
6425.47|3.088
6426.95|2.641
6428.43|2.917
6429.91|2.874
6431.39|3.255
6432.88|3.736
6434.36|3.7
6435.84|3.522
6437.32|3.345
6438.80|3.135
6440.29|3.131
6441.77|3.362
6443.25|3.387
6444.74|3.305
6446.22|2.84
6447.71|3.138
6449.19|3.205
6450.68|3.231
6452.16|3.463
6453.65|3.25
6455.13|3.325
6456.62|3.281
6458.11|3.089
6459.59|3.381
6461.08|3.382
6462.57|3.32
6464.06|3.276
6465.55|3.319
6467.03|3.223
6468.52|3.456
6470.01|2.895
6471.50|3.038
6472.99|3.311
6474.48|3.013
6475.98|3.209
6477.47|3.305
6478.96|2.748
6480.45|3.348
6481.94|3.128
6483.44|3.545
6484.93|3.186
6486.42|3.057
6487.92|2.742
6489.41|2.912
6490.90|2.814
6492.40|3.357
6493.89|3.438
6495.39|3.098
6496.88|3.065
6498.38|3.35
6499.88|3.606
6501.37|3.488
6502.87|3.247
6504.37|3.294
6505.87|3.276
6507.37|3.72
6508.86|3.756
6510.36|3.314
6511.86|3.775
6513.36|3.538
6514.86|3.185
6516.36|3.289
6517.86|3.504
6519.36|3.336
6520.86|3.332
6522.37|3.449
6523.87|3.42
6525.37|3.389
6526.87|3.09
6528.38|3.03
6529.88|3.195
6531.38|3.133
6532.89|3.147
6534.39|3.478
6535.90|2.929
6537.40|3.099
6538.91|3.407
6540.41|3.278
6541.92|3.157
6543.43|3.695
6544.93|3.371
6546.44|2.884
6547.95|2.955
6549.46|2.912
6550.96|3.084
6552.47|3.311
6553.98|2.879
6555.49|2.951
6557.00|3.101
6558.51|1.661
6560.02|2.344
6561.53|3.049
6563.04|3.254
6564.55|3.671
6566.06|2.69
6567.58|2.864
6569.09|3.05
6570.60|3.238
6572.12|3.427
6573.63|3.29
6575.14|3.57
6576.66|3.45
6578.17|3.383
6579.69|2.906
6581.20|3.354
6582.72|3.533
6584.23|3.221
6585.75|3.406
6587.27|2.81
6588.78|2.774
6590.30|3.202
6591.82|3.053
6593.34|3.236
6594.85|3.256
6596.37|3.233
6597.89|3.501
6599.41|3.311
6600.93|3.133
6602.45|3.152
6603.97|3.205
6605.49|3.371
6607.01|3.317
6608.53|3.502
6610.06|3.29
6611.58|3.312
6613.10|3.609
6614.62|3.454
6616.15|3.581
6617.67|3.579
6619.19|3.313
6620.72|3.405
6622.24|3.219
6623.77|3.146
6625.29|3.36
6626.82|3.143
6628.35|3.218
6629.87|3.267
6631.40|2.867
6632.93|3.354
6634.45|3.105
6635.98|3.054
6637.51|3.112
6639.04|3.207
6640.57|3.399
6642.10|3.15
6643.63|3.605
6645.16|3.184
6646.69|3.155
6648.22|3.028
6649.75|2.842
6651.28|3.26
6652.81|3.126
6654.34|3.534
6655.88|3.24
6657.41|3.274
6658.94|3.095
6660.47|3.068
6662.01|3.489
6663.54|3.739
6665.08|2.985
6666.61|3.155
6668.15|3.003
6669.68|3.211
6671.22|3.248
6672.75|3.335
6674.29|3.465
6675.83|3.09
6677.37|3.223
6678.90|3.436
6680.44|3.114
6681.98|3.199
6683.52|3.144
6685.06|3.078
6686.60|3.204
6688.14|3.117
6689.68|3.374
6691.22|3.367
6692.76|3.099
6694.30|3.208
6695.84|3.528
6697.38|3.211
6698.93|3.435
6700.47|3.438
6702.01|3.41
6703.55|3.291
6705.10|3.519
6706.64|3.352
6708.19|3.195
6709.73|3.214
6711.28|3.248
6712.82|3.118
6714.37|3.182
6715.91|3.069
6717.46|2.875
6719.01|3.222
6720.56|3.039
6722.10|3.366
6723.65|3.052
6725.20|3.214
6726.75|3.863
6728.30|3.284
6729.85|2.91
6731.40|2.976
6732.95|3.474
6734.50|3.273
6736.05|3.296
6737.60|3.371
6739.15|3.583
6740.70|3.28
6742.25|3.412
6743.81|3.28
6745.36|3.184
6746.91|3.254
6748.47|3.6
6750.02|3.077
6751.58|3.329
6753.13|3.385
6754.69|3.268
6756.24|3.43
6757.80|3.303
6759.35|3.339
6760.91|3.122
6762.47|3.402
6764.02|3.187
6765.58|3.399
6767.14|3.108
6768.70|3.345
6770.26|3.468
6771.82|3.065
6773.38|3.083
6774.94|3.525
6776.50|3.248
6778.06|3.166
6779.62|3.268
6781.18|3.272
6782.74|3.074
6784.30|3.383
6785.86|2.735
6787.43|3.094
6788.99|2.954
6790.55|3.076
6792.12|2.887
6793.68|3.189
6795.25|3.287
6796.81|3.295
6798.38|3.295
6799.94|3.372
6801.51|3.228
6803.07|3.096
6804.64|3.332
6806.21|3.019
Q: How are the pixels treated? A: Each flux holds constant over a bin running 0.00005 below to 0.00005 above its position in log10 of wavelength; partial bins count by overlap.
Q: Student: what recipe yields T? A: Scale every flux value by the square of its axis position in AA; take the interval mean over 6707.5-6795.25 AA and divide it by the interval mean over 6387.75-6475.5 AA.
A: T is 1.1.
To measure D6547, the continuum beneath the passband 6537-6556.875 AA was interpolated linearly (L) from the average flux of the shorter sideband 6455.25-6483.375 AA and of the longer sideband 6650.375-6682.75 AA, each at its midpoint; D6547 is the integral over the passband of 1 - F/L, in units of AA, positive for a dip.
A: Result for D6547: 0.5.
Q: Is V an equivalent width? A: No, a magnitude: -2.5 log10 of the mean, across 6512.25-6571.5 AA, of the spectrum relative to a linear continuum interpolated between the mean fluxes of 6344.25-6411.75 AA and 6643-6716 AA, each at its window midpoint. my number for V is 0.06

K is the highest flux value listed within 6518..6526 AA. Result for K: 3.449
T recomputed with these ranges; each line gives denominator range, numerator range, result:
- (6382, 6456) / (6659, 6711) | 1.08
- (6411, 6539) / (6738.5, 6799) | 1.09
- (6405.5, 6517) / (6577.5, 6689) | 1.05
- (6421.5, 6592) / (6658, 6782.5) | 1.08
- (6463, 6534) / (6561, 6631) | 1.03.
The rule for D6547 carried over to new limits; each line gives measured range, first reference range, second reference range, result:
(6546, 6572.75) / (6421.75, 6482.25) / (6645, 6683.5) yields 2.20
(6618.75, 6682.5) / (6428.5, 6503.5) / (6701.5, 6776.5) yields 0.73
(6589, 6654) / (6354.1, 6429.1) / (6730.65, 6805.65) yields 0.45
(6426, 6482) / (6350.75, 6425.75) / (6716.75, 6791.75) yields 1.81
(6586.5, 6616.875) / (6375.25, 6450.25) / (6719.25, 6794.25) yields 0.03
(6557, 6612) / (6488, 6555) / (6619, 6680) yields 1.36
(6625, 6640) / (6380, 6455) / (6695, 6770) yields 0.57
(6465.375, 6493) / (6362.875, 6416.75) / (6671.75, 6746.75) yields 1.63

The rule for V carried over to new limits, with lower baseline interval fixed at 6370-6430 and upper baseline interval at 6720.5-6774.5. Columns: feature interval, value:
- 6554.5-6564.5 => 0.18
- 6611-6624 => -0.04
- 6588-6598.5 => 0.04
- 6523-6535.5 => 0.02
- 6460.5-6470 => 0.00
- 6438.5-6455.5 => 0.02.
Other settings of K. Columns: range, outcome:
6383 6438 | 3.859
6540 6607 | 3.695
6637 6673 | 3.739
